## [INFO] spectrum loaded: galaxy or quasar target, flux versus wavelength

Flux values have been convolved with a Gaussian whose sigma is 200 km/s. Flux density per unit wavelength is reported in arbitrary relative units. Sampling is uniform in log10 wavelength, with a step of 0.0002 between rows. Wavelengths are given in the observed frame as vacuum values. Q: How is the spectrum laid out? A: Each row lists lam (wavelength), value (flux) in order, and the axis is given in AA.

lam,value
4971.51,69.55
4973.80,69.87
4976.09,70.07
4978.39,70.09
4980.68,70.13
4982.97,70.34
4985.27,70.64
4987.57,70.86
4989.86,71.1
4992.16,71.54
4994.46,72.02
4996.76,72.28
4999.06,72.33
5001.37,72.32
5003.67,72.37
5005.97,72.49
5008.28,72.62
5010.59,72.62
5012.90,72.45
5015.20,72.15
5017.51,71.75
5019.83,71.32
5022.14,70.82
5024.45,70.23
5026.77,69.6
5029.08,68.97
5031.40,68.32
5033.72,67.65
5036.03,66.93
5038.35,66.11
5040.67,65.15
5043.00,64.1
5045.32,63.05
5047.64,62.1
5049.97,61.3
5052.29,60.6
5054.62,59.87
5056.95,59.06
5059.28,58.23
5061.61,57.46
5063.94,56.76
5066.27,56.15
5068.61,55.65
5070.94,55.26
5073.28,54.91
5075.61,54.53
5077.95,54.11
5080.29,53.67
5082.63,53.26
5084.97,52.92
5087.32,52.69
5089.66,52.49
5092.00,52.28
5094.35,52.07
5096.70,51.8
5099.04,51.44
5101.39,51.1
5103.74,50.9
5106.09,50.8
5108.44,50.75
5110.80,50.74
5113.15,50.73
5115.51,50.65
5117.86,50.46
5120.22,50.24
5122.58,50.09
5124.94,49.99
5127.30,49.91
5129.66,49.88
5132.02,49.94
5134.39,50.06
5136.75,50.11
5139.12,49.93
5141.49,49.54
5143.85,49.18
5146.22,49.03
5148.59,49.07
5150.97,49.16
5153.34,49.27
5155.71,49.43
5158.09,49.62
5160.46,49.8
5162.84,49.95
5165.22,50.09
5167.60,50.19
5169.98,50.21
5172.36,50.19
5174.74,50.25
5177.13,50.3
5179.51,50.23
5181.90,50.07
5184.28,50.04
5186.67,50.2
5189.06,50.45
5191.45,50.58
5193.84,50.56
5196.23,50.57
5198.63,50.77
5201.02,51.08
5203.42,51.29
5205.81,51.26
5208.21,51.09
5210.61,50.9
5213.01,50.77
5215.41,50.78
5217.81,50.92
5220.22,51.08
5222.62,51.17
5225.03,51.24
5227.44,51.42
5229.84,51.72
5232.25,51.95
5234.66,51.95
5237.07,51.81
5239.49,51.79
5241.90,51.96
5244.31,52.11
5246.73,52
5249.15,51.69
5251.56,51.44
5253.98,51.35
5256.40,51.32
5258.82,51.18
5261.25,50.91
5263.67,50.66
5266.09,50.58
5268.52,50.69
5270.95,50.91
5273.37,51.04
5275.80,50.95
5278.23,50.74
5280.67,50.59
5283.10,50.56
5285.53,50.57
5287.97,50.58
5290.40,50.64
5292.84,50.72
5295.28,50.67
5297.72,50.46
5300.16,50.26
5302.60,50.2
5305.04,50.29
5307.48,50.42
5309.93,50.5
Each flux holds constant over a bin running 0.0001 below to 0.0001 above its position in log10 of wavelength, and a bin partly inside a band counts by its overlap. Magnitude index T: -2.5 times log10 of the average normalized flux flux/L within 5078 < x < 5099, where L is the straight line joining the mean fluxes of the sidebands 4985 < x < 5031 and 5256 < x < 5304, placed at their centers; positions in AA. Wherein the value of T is 0.23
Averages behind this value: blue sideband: 71.5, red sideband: 50.7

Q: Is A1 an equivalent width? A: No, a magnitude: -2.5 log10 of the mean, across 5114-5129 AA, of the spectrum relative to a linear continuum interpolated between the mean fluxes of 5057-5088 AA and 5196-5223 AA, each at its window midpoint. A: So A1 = 0.073 mag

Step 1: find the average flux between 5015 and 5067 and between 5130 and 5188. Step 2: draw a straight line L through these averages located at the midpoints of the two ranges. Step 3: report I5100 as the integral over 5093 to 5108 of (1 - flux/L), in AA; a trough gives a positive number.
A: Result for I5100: 1.5 AA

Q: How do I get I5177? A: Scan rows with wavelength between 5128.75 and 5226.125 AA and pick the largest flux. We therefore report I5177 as 51.29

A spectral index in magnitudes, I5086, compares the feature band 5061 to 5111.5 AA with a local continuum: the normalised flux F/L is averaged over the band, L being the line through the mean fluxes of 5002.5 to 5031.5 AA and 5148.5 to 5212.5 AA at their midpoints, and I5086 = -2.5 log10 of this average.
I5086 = 0.17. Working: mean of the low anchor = 71.3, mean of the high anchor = 50.3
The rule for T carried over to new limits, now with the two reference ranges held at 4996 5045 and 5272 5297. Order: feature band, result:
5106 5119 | 0.24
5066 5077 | 0.20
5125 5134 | 0.24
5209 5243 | 0.07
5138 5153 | 0.23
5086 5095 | 0.23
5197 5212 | 0.11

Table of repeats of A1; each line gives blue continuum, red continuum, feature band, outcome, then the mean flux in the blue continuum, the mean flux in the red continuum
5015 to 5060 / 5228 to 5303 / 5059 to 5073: 0.137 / 65.8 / 51.1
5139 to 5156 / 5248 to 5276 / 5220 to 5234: -0.020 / 49.3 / 51.1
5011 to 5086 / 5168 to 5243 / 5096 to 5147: 0.136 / 62.4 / 50.9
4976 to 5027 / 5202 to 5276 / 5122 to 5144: 0.205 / 71.4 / 51.3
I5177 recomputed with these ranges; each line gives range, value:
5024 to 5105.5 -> 70.23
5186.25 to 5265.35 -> 52.11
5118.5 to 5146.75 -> 50.24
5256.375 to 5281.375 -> 51.32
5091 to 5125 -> 52.28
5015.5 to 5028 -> 71.75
